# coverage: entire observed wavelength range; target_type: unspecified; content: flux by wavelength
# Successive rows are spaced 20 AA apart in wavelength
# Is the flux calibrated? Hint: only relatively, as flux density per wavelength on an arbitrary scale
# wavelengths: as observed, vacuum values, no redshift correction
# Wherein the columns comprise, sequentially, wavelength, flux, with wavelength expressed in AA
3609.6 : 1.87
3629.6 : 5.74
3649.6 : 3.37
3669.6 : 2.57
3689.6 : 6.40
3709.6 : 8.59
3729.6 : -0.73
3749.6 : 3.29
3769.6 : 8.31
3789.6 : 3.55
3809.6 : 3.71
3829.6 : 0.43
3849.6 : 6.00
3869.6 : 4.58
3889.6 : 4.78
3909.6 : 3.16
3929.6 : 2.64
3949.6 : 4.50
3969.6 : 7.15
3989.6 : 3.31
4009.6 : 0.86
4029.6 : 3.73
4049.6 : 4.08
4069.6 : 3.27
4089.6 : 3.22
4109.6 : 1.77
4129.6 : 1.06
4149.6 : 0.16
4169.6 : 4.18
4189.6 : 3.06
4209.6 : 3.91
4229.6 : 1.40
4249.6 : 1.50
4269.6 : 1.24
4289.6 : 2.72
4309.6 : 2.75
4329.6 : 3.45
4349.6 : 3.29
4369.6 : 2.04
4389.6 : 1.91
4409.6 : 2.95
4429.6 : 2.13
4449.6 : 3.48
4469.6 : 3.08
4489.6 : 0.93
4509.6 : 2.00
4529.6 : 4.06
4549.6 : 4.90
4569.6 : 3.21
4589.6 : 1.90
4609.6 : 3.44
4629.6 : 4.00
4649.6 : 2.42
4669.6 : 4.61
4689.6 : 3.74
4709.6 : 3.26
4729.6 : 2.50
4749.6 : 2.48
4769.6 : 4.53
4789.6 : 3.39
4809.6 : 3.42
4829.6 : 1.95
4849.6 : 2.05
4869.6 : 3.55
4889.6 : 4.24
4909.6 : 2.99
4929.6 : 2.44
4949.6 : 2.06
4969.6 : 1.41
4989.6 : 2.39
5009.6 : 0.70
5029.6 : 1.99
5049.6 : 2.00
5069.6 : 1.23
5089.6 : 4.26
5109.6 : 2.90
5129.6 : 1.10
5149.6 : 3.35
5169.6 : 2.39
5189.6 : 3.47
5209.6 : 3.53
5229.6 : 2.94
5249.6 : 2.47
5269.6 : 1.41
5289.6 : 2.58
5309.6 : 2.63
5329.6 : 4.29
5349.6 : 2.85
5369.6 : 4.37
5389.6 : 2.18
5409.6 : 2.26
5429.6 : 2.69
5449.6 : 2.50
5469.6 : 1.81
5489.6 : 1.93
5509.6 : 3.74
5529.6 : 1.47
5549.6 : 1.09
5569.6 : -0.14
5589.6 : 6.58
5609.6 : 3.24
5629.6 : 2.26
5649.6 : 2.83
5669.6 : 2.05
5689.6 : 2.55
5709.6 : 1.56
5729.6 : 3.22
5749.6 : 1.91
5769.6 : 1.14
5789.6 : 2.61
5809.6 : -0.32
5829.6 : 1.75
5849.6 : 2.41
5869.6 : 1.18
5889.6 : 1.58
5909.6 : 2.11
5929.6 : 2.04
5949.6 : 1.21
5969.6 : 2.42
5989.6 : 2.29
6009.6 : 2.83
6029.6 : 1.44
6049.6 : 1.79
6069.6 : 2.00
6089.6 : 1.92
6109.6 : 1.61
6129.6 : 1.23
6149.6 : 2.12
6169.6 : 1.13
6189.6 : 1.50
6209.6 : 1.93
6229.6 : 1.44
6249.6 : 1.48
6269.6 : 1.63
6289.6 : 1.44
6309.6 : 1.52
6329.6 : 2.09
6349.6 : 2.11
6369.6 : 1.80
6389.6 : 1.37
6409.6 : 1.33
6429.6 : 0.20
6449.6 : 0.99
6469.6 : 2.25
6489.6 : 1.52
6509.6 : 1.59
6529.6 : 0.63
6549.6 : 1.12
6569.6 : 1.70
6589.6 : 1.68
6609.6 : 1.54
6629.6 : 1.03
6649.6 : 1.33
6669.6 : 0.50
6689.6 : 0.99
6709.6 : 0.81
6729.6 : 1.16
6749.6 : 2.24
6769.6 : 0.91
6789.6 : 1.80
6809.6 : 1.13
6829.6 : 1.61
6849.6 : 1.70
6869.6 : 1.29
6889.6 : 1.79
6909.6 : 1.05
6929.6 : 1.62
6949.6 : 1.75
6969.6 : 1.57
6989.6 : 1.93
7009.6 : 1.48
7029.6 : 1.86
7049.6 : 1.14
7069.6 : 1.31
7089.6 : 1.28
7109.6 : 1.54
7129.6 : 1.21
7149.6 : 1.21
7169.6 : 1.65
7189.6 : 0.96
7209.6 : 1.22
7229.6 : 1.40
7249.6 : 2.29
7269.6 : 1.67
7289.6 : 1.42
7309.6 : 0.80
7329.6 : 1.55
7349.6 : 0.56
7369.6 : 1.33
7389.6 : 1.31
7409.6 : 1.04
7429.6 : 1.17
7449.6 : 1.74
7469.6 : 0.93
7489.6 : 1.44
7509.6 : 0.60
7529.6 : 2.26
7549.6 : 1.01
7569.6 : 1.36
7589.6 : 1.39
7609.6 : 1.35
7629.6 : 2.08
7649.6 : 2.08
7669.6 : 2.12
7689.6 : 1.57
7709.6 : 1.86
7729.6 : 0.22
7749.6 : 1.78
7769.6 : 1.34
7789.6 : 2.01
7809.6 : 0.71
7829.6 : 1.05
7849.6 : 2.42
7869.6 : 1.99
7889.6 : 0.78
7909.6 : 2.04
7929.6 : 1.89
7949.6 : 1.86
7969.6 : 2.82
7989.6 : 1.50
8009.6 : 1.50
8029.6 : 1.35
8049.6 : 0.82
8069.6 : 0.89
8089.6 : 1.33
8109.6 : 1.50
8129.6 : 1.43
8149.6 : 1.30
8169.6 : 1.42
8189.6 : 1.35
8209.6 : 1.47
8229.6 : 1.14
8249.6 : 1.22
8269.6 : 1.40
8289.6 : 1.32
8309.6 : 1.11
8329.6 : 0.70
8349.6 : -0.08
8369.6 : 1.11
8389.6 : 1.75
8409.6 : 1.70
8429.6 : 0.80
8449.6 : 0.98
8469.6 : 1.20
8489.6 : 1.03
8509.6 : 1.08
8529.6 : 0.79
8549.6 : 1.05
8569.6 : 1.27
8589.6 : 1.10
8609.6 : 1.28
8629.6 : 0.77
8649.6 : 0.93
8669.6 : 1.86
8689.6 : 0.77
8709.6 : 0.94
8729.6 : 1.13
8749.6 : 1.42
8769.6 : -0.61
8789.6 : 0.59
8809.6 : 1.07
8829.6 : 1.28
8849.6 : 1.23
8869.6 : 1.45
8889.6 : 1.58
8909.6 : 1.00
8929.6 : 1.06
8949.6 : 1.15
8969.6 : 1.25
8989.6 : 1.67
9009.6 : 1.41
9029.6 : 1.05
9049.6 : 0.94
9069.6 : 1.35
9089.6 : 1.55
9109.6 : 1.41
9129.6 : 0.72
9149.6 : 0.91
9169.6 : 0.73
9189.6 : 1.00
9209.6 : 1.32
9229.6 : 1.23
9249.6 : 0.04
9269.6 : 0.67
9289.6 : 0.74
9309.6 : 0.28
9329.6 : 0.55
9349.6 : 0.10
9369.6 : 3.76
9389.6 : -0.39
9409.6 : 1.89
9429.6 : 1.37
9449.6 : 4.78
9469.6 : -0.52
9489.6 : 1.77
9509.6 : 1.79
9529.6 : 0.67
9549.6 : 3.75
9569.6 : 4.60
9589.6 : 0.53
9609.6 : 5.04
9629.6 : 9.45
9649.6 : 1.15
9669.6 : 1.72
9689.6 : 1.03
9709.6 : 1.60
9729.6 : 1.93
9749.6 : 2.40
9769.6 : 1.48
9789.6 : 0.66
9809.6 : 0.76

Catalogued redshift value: 1.581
